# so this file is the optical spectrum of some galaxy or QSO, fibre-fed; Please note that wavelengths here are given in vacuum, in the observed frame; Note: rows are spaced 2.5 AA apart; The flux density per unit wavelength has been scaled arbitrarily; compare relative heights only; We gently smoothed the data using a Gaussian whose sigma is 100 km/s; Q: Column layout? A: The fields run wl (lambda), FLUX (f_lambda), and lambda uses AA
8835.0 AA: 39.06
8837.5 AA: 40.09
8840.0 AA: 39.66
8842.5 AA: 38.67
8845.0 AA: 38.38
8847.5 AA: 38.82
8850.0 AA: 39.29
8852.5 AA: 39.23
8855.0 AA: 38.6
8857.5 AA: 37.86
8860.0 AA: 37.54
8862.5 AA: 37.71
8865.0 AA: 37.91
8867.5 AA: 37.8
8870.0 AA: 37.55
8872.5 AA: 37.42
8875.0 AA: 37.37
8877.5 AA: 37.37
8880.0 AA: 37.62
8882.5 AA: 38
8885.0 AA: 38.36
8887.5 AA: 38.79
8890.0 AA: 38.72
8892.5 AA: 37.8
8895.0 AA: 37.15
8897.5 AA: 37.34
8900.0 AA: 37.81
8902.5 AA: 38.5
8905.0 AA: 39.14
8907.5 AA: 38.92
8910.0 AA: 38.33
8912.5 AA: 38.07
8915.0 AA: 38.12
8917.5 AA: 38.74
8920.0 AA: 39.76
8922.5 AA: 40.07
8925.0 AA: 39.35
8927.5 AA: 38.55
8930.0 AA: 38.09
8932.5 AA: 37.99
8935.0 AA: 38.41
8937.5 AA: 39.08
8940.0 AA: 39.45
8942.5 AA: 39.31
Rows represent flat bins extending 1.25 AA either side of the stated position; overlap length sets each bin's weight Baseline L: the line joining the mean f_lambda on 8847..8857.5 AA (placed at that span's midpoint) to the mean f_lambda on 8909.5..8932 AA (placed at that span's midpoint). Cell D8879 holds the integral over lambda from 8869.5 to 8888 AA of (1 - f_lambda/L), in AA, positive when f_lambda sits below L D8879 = 0.50 AA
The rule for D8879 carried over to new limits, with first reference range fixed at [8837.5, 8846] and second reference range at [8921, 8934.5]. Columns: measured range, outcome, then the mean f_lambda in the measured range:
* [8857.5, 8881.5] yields 0.86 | 37.6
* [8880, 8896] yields 0.34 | 38.1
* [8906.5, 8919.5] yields 0.12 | 38.5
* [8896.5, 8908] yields 0.17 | 38.3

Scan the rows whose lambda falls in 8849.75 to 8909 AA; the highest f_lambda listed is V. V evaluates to 39.29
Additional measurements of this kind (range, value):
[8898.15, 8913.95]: 39.14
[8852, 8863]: 39.23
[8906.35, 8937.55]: 40.07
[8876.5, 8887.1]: 38.36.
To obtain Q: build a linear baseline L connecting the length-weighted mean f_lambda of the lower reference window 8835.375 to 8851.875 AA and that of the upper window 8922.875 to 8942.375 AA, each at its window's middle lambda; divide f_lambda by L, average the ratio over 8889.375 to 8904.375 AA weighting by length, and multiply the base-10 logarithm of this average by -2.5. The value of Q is 0.03 mag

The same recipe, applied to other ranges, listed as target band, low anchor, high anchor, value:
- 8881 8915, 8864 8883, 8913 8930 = 0.00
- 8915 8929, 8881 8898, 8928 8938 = -0.03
